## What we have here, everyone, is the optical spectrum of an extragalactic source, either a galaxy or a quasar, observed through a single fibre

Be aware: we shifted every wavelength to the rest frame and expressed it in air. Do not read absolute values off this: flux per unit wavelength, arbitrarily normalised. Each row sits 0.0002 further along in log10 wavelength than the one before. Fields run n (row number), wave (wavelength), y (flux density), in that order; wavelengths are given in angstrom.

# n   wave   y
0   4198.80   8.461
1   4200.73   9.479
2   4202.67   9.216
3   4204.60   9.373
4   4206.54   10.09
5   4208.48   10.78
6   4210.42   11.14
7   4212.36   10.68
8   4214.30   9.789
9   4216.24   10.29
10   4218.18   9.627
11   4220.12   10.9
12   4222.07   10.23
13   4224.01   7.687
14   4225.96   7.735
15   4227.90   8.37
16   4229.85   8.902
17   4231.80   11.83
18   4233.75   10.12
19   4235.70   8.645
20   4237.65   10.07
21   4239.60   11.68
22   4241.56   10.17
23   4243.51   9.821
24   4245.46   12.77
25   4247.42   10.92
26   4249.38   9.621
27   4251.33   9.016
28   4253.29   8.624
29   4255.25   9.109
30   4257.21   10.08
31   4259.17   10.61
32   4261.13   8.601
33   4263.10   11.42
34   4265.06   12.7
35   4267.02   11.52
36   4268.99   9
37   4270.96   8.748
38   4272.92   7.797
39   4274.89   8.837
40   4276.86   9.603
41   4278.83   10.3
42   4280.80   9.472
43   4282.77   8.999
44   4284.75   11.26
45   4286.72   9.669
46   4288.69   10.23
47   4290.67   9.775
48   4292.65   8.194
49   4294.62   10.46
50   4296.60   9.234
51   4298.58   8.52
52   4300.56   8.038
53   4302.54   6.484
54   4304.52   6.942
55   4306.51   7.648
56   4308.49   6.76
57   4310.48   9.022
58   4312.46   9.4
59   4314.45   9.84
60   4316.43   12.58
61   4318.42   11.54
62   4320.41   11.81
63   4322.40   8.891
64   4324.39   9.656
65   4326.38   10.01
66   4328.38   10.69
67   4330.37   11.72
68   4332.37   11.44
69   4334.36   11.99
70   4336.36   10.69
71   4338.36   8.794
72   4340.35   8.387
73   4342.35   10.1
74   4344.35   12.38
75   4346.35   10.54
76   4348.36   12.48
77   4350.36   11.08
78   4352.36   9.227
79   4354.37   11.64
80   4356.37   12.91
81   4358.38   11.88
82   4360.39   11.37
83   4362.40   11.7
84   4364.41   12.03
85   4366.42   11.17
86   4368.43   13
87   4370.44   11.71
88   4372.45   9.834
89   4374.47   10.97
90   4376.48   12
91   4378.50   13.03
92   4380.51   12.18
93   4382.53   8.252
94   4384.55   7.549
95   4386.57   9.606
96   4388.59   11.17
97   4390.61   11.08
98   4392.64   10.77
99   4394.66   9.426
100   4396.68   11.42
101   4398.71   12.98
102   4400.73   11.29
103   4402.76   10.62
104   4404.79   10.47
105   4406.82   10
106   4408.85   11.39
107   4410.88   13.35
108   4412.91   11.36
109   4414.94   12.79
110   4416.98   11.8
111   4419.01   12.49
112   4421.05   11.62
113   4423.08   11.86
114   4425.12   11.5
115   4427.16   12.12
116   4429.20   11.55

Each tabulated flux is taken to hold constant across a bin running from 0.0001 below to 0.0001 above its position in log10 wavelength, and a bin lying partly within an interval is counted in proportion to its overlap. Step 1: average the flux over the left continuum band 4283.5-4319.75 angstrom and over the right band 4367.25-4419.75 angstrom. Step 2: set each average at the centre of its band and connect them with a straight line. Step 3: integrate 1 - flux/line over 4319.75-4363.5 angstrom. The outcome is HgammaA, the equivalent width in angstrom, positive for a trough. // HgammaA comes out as -3.5 angstrom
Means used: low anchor 9.22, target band 10.9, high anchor 11.2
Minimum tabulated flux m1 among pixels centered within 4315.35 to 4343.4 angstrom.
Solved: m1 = 8.387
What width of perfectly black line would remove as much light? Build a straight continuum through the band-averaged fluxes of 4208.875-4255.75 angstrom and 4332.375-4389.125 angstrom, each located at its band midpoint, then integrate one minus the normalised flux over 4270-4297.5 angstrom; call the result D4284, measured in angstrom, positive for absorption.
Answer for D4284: 2.3 angstrom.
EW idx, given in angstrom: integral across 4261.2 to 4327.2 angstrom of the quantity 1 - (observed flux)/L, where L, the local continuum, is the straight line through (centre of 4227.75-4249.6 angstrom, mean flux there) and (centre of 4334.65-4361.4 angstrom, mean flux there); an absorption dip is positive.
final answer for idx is 6.9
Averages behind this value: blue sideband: 10.3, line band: 9.51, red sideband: 10.9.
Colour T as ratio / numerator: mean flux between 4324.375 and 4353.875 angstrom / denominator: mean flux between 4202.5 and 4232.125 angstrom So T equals 1.1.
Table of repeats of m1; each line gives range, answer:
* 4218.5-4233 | 7.687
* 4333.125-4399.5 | 7.549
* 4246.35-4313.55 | 6.484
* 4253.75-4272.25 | 8.601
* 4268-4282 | 7.797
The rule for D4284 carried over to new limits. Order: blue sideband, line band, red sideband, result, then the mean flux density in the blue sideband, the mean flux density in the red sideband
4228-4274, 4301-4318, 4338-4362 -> 3.1 angstrom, 10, 11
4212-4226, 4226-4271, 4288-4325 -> -2.6 angstrom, 9.7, 9.2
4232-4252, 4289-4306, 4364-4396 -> 3.3 angstrom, 10.4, 10.8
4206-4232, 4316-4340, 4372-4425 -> -0.2 angstrom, 9.8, 11.1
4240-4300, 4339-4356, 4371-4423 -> -0.2 angstrom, 9.84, 11.1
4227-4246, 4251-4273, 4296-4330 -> 0.0 angstrom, 10.2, 9.29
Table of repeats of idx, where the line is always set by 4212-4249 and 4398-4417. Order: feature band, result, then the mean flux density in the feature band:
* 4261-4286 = 1.1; 9.91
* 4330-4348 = 0.4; 10.7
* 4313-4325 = 0.1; 10.7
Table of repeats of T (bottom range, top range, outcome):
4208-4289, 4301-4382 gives 1.07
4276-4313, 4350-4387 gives 1.25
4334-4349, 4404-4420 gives 1.11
